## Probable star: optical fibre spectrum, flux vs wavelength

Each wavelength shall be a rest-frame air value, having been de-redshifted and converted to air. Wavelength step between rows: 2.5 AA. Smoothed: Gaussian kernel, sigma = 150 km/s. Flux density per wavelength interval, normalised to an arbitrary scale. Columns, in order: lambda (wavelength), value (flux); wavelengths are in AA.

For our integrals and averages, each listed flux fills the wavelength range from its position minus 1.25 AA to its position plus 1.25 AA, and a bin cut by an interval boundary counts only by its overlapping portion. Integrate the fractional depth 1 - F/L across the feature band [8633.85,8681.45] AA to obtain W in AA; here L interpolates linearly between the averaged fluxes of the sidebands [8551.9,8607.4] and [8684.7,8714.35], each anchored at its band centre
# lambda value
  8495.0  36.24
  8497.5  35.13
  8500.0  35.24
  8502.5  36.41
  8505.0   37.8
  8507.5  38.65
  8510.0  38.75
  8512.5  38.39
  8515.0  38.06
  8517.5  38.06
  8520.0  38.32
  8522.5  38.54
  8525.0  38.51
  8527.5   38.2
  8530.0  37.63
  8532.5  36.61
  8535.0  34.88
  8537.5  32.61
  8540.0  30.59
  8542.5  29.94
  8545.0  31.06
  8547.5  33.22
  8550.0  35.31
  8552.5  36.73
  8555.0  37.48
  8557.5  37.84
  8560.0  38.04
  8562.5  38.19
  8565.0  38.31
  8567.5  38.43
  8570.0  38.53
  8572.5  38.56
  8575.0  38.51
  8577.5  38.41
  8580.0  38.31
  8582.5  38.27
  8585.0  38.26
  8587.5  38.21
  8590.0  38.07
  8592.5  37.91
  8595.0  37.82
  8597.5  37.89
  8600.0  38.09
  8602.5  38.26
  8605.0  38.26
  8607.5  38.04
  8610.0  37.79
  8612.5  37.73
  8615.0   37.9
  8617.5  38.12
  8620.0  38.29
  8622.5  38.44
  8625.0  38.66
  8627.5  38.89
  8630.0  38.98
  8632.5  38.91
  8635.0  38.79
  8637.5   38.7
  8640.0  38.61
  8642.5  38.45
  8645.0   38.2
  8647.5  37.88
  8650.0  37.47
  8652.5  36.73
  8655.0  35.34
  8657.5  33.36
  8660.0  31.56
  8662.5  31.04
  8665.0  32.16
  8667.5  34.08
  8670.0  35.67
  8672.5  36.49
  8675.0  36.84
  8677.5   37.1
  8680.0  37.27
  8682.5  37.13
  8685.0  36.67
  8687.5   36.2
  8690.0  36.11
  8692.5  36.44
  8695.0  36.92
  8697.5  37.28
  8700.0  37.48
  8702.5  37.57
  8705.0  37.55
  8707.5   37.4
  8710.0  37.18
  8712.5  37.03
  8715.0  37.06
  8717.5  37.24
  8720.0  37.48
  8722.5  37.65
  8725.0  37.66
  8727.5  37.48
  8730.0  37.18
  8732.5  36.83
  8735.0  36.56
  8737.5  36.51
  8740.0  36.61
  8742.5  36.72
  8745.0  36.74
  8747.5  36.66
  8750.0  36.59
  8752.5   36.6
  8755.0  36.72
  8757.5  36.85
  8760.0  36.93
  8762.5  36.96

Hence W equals 1.7 AA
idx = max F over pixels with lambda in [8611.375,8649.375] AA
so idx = 38.98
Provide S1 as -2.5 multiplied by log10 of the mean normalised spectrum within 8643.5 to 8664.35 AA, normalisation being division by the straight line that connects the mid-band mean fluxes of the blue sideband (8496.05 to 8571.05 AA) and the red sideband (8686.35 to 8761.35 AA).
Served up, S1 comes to 0.05 mag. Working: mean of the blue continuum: 36.5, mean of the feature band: 35.1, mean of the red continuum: 37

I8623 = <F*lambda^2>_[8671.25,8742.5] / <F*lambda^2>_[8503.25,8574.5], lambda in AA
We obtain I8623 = 1.05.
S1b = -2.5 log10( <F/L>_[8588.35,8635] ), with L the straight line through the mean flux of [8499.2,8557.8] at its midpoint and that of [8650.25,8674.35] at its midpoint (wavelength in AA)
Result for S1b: -0.10 mag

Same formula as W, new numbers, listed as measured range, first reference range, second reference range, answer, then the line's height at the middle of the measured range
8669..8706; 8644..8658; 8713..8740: 0.03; 36.9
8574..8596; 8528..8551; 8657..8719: -2.42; 34.4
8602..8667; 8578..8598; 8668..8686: 0.38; 37.3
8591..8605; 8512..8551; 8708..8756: -0.77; 36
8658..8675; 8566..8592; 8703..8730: 1.79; 37.7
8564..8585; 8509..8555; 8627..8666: -1.32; 36.1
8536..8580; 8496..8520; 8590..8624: 1.98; 37.7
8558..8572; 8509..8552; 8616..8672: -0.85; 36.1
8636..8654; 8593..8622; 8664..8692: -0.50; 37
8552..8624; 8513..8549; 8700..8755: -4.31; 36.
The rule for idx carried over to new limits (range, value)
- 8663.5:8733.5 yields 37.66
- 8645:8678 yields 38.2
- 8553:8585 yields 38.56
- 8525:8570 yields 38.53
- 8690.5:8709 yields 37.57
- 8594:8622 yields 38.29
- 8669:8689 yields 37.27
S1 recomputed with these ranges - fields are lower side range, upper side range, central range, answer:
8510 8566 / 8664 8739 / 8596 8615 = -0.04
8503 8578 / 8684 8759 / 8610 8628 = -0.04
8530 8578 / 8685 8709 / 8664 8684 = 0.03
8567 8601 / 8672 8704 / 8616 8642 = -0.03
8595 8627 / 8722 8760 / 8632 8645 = -0.02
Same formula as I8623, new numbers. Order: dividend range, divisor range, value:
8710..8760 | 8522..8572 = 1.07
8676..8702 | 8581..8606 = 0.99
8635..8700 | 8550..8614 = 0.97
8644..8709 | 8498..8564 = 1.03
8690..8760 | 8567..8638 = 0.99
